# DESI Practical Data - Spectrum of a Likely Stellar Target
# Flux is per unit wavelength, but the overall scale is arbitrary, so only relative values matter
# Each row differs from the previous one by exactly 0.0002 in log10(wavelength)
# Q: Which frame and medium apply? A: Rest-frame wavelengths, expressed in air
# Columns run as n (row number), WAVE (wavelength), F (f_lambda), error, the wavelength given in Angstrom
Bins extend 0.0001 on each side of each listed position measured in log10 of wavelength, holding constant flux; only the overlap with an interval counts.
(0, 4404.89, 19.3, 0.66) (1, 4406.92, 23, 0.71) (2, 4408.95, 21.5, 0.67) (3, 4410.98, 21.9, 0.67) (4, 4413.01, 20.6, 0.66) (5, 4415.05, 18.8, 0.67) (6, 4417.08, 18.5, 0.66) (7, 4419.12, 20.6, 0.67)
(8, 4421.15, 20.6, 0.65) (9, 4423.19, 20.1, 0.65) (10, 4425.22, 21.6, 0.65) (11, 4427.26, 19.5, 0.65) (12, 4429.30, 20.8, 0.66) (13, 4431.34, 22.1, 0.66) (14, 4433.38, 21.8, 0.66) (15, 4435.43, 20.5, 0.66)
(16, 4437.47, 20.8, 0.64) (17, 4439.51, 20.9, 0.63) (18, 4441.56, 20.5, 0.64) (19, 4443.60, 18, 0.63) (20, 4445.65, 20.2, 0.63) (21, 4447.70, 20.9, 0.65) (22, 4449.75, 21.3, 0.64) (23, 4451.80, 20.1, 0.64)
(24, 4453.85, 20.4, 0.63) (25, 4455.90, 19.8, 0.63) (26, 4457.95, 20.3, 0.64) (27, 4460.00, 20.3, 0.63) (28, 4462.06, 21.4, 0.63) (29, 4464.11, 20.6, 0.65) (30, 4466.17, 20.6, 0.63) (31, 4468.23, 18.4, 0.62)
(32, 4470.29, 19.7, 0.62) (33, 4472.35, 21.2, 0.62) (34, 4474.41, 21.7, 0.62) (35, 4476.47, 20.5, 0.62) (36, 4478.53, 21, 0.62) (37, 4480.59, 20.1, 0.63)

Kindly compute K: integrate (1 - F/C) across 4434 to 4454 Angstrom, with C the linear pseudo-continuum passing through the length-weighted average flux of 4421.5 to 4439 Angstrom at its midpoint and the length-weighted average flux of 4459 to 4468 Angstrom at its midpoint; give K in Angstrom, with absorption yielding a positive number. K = 0.3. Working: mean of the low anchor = 20.9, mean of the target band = 20.4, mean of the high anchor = 20.5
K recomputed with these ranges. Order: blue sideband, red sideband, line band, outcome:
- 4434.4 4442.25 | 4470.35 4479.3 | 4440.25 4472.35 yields 0.9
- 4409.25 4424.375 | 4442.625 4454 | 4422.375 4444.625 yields -0.5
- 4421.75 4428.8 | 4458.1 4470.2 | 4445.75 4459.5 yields -0.1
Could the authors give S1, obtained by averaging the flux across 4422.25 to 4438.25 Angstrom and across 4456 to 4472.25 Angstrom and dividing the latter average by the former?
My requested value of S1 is 1.0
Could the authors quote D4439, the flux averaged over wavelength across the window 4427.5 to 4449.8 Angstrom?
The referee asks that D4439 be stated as 20.6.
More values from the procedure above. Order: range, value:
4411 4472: 20.4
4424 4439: 21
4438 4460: 20.3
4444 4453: 20.4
